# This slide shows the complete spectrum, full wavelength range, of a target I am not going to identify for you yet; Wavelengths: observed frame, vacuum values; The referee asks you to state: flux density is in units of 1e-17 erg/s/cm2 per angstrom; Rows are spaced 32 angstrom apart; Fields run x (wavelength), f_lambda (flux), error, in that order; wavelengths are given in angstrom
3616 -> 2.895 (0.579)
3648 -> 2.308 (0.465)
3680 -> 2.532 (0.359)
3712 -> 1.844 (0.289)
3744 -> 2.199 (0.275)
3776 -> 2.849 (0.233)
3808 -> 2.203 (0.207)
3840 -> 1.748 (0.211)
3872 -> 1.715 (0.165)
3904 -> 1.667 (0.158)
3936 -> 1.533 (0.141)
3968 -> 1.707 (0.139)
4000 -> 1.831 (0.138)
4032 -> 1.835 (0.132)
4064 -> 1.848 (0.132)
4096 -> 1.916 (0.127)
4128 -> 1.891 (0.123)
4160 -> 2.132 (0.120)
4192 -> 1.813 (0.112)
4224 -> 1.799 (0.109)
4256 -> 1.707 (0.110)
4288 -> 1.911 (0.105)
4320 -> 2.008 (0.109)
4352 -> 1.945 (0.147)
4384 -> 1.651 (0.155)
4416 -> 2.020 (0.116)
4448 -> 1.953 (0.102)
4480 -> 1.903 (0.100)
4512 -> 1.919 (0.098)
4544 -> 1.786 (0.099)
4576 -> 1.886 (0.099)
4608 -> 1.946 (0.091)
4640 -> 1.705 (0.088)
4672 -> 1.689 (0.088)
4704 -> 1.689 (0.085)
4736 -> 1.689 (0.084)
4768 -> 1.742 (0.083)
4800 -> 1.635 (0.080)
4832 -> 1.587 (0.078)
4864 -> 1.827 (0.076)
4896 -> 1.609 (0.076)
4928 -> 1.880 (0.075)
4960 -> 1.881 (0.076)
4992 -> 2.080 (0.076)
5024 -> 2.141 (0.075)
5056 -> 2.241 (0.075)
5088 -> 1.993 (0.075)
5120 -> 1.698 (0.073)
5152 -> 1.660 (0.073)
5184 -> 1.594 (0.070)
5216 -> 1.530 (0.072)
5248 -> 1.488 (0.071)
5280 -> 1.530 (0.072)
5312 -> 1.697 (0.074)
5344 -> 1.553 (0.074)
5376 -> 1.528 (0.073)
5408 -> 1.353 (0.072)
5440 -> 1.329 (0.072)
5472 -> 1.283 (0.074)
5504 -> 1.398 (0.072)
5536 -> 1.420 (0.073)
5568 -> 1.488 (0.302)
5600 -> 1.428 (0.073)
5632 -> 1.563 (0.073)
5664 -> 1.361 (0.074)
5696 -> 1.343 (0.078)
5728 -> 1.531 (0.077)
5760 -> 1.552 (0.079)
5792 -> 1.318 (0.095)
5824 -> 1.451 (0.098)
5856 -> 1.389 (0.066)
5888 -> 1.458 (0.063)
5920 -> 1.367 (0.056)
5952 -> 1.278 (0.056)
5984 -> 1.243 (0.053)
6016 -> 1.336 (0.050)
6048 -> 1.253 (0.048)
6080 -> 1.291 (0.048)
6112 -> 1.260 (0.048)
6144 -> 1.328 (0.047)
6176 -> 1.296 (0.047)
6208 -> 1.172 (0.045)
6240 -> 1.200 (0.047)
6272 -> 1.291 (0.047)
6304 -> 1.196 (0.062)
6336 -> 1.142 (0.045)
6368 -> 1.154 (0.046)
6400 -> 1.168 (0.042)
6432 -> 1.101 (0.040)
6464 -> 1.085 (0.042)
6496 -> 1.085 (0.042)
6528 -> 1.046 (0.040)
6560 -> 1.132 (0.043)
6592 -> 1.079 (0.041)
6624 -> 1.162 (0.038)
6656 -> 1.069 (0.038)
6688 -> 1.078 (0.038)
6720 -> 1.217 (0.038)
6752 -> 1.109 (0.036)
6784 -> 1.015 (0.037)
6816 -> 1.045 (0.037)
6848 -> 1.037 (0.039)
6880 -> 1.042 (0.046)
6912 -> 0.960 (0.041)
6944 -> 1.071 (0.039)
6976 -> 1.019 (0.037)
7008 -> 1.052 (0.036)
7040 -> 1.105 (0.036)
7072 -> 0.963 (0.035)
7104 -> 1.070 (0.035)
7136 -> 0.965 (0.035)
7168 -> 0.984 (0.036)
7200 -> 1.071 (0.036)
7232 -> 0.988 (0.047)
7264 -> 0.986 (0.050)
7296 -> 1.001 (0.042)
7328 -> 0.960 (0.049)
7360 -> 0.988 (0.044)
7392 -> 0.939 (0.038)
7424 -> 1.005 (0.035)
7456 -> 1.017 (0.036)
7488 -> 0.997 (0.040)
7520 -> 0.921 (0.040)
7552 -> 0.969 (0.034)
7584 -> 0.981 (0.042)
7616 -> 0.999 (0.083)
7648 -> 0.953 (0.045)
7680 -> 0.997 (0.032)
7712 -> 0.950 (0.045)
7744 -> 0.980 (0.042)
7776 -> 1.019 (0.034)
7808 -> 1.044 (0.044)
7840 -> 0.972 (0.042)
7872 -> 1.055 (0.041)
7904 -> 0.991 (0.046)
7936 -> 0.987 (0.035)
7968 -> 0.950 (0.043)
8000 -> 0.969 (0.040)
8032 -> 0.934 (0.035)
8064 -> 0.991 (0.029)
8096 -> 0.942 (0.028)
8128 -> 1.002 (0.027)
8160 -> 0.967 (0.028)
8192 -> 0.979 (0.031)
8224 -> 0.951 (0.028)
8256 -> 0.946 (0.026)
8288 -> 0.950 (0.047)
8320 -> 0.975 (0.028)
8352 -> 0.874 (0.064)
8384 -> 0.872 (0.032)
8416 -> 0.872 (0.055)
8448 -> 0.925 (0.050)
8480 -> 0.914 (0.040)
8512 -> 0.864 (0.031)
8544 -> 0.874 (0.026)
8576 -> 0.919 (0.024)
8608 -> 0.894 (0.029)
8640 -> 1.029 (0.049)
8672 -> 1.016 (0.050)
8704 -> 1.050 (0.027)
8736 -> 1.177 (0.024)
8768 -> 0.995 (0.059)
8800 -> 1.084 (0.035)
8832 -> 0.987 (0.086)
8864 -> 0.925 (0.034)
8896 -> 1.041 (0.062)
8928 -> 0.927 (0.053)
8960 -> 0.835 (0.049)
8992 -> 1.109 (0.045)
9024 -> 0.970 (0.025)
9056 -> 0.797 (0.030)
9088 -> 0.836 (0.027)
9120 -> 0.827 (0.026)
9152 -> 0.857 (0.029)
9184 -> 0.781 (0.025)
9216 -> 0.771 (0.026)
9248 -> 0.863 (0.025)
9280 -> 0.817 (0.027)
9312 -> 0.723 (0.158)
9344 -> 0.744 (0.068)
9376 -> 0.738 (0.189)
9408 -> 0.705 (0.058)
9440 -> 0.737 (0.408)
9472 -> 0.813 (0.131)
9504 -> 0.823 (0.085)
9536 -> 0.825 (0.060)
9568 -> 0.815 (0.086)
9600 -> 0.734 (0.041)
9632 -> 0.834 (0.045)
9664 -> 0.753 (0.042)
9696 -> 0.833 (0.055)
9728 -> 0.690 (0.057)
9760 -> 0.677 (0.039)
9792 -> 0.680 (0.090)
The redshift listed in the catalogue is 0.799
